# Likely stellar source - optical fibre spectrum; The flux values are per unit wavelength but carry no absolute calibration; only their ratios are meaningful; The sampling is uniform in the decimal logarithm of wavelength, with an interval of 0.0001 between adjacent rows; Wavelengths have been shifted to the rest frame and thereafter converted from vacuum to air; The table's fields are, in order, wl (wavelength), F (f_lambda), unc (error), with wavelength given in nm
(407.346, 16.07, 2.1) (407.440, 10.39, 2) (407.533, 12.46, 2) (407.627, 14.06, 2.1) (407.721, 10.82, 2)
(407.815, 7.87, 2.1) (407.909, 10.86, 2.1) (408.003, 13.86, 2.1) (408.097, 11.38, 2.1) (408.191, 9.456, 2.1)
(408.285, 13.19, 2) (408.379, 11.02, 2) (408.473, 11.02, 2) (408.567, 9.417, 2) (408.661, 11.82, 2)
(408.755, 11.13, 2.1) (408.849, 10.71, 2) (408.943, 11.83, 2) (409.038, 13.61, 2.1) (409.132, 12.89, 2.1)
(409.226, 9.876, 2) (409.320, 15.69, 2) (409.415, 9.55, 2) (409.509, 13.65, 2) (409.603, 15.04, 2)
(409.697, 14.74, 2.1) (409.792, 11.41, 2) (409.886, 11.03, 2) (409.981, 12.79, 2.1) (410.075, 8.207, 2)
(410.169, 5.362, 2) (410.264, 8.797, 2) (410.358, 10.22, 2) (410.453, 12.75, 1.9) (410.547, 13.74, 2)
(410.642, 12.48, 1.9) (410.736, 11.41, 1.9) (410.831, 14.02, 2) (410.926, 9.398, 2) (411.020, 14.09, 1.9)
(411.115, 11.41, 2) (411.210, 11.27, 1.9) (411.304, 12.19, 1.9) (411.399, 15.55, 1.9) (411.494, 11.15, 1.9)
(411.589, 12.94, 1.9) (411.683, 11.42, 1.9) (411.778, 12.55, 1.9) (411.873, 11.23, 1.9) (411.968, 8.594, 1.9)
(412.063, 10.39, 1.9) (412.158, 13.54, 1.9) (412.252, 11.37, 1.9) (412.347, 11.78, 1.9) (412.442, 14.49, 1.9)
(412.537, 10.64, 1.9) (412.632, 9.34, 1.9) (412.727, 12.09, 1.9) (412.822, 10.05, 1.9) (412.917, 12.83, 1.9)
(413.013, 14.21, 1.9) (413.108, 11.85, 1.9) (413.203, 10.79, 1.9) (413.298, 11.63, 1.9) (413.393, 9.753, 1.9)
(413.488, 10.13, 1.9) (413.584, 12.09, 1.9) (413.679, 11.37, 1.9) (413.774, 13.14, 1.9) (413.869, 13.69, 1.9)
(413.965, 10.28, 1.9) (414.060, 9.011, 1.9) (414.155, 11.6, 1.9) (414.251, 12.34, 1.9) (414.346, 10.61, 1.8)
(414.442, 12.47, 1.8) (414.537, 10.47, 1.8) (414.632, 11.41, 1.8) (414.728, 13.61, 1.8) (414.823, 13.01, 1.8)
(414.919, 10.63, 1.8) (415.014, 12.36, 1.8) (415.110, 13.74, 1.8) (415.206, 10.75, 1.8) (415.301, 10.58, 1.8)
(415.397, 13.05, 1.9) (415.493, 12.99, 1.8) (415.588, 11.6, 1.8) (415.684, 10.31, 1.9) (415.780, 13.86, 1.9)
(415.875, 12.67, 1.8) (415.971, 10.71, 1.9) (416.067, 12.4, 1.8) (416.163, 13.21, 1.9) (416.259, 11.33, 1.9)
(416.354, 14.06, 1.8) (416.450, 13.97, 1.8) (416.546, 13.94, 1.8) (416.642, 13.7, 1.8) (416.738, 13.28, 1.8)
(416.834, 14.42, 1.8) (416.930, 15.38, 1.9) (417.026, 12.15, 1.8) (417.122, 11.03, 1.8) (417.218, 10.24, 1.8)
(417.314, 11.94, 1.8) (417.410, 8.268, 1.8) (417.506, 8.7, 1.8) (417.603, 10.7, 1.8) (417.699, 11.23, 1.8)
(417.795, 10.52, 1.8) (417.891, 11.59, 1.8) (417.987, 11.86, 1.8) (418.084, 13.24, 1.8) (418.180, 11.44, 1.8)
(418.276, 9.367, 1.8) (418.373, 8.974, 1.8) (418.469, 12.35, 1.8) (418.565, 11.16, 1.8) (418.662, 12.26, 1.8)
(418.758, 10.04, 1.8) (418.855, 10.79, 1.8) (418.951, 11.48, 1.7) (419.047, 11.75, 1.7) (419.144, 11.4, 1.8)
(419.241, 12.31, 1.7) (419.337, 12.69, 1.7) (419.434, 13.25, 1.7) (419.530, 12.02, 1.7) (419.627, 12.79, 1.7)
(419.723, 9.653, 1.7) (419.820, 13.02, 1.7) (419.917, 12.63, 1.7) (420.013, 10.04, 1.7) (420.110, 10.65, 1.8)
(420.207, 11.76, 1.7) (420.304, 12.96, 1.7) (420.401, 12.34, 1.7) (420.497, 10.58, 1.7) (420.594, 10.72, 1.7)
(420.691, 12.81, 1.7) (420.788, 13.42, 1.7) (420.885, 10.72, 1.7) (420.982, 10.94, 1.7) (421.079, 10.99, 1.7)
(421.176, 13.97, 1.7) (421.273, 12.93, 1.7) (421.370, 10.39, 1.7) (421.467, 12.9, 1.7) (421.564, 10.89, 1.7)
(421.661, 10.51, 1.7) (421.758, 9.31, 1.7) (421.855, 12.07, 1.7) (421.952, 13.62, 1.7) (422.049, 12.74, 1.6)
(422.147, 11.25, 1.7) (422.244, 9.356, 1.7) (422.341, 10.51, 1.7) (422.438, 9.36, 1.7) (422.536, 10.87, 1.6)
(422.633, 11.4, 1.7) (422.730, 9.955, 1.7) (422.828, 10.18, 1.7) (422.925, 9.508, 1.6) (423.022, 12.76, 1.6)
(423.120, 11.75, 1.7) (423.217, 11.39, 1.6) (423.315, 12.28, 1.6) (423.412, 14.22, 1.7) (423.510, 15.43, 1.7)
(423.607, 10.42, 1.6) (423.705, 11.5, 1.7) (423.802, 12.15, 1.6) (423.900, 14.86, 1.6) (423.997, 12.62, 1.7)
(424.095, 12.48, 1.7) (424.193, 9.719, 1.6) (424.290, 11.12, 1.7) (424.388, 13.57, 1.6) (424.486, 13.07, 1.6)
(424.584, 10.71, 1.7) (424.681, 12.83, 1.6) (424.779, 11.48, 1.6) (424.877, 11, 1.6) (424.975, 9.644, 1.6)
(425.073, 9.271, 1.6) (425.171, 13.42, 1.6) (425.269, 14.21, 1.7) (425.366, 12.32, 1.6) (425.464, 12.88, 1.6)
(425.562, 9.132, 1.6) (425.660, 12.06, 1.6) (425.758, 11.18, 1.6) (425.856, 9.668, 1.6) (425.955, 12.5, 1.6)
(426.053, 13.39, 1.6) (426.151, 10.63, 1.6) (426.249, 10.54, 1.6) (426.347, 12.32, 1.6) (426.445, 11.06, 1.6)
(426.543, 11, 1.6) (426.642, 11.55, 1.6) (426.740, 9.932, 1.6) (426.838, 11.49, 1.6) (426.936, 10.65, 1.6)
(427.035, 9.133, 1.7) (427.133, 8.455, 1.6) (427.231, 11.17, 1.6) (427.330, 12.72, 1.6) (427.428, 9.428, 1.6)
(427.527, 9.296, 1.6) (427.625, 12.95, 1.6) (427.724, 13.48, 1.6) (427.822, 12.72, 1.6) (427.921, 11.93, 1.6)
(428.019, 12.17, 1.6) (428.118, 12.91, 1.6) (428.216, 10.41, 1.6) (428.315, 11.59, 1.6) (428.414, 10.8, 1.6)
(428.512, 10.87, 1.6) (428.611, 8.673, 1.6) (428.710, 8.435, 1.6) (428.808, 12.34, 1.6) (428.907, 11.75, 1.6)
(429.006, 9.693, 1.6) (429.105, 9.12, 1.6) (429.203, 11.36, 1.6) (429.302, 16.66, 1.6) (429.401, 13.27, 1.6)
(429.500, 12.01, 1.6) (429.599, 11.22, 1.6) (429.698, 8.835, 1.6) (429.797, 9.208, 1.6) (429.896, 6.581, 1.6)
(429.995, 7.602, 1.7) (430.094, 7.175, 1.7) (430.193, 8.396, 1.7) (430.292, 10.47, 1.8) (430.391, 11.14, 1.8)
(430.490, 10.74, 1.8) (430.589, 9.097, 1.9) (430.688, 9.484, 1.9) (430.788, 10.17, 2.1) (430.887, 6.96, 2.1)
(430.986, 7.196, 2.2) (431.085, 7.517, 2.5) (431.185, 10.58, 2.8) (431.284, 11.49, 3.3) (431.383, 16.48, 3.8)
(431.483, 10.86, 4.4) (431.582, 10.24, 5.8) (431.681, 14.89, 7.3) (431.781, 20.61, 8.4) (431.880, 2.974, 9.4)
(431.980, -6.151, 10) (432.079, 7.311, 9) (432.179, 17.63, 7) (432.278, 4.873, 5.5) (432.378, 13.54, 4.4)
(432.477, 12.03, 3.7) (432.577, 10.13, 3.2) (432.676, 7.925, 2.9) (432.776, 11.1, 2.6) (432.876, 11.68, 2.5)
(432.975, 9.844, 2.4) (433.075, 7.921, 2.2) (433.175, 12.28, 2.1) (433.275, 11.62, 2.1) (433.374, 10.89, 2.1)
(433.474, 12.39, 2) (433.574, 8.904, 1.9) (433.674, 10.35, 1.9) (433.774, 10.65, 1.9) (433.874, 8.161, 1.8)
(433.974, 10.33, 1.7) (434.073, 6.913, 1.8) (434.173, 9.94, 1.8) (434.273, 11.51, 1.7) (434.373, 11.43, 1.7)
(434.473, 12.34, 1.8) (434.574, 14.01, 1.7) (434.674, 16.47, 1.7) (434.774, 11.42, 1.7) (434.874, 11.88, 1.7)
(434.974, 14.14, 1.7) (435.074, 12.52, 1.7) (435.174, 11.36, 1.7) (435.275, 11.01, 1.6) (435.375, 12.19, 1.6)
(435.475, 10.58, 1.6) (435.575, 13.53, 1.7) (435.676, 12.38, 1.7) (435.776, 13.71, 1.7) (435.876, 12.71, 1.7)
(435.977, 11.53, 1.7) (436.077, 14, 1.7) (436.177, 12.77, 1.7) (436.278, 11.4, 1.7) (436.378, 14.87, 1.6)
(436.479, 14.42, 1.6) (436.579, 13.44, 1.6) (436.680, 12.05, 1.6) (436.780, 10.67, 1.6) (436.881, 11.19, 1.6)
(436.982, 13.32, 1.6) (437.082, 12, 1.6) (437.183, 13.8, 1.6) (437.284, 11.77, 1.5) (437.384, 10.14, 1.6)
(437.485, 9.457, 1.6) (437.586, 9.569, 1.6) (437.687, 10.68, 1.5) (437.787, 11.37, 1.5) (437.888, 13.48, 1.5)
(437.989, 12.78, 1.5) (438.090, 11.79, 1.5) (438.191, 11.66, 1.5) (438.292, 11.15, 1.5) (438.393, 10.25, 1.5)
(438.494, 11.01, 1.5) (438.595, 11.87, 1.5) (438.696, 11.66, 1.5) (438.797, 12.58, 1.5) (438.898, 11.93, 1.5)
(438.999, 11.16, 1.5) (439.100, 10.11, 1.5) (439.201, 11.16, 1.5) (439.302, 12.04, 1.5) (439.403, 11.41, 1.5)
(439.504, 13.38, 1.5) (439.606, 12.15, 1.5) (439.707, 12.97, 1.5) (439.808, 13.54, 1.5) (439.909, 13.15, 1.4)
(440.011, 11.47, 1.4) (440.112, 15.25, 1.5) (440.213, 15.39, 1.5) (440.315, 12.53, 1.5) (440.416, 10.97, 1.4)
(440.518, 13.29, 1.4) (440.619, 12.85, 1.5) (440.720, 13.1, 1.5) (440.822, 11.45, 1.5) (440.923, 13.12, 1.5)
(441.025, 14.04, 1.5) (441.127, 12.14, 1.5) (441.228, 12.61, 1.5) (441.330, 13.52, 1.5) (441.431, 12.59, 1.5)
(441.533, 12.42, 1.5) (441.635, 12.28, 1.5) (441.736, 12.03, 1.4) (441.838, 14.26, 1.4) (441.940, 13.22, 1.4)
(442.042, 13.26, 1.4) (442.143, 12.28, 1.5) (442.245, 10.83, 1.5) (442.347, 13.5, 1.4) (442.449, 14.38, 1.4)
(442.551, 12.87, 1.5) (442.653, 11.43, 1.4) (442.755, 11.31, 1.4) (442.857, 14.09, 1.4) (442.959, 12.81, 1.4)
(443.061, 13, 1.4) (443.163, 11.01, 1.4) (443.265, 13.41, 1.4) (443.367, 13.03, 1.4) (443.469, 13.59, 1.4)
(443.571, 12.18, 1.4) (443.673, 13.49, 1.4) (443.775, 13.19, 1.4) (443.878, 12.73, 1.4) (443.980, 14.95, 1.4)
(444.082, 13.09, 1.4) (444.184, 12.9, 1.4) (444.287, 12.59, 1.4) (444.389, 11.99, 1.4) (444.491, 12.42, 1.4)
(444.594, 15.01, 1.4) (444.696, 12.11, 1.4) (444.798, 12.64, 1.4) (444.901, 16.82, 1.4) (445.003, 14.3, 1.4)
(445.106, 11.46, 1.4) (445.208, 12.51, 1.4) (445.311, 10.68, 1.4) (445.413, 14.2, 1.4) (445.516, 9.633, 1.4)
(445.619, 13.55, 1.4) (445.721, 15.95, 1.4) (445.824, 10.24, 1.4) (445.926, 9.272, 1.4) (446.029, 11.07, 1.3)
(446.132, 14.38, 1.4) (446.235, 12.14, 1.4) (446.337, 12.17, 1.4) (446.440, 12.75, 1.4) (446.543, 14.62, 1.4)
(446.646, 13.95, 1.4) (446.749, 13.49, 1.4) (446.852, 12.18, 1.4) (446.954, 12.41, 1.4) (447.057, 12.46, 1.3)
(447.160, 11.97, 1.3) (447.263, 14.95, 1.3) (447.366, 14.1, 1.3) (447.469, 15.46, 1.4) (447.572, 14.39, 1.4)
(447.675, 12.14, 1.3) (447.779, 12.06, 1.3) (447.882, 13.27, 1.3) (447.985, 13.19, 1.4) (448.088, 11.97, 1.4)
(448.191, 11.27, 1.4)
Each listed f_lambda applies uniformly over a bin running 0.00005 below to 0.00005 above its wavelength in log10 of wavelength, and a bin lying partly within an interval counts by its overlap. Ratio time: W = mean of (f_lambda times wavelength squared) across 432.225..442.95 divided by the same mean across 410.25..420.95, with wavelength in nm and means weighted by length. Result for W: 1.12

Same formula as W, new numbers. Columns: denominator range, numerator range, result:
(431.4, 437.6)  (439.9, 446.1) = 1.18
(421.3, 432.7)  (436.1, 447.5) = 1.23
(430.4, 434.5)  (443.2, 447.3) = 1.35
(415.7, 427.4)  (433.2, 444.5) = 1.14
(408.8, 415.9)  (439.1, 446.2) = 1.25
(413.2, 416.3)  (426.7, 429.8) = 1.01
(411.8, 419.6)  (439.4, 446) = 1.24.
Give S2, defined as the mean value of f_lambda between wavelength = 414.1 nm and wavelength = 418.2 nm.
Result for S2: 12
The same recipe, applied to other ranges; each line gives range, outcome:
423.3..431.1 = 11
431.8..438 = 11.2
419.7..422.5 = 11.5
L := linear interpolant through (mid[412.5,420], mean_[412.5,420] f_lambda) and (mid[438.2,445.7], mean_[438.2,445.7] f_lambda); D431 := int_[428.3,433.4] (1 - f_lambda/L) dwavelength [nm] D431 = 0.877 nm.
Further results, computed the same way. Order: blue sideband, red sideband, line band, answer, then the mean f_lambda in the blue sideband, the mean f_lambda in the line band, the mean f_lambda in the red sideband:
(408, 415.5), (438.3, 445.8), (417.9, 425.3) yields 0.23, 11.7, 11.7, 12.7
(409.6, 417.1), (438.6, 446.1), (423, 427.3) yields 0.21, 11.9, 11.7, 12.7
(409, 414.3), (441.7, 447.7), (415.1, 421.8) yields 0.11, 11.7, 11.8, 12.9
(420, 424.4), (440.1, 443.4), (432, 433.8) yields 0.29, 11.6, 10.3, 12.8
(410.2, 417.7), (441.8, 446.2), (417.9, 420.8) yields 0.10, 11.9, 11.6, 12.8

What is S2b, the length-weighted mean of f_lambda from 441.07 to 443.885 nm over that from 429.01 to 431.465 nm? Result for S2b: 1.3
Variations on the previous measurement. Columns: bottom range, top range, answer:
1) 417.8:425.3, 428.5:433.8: 0.87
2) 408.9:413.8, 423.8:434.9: 0.92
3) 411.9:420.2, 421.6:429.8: 0.97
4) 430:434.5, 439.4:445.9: 1.29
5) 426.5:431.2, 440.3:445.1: 1.24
